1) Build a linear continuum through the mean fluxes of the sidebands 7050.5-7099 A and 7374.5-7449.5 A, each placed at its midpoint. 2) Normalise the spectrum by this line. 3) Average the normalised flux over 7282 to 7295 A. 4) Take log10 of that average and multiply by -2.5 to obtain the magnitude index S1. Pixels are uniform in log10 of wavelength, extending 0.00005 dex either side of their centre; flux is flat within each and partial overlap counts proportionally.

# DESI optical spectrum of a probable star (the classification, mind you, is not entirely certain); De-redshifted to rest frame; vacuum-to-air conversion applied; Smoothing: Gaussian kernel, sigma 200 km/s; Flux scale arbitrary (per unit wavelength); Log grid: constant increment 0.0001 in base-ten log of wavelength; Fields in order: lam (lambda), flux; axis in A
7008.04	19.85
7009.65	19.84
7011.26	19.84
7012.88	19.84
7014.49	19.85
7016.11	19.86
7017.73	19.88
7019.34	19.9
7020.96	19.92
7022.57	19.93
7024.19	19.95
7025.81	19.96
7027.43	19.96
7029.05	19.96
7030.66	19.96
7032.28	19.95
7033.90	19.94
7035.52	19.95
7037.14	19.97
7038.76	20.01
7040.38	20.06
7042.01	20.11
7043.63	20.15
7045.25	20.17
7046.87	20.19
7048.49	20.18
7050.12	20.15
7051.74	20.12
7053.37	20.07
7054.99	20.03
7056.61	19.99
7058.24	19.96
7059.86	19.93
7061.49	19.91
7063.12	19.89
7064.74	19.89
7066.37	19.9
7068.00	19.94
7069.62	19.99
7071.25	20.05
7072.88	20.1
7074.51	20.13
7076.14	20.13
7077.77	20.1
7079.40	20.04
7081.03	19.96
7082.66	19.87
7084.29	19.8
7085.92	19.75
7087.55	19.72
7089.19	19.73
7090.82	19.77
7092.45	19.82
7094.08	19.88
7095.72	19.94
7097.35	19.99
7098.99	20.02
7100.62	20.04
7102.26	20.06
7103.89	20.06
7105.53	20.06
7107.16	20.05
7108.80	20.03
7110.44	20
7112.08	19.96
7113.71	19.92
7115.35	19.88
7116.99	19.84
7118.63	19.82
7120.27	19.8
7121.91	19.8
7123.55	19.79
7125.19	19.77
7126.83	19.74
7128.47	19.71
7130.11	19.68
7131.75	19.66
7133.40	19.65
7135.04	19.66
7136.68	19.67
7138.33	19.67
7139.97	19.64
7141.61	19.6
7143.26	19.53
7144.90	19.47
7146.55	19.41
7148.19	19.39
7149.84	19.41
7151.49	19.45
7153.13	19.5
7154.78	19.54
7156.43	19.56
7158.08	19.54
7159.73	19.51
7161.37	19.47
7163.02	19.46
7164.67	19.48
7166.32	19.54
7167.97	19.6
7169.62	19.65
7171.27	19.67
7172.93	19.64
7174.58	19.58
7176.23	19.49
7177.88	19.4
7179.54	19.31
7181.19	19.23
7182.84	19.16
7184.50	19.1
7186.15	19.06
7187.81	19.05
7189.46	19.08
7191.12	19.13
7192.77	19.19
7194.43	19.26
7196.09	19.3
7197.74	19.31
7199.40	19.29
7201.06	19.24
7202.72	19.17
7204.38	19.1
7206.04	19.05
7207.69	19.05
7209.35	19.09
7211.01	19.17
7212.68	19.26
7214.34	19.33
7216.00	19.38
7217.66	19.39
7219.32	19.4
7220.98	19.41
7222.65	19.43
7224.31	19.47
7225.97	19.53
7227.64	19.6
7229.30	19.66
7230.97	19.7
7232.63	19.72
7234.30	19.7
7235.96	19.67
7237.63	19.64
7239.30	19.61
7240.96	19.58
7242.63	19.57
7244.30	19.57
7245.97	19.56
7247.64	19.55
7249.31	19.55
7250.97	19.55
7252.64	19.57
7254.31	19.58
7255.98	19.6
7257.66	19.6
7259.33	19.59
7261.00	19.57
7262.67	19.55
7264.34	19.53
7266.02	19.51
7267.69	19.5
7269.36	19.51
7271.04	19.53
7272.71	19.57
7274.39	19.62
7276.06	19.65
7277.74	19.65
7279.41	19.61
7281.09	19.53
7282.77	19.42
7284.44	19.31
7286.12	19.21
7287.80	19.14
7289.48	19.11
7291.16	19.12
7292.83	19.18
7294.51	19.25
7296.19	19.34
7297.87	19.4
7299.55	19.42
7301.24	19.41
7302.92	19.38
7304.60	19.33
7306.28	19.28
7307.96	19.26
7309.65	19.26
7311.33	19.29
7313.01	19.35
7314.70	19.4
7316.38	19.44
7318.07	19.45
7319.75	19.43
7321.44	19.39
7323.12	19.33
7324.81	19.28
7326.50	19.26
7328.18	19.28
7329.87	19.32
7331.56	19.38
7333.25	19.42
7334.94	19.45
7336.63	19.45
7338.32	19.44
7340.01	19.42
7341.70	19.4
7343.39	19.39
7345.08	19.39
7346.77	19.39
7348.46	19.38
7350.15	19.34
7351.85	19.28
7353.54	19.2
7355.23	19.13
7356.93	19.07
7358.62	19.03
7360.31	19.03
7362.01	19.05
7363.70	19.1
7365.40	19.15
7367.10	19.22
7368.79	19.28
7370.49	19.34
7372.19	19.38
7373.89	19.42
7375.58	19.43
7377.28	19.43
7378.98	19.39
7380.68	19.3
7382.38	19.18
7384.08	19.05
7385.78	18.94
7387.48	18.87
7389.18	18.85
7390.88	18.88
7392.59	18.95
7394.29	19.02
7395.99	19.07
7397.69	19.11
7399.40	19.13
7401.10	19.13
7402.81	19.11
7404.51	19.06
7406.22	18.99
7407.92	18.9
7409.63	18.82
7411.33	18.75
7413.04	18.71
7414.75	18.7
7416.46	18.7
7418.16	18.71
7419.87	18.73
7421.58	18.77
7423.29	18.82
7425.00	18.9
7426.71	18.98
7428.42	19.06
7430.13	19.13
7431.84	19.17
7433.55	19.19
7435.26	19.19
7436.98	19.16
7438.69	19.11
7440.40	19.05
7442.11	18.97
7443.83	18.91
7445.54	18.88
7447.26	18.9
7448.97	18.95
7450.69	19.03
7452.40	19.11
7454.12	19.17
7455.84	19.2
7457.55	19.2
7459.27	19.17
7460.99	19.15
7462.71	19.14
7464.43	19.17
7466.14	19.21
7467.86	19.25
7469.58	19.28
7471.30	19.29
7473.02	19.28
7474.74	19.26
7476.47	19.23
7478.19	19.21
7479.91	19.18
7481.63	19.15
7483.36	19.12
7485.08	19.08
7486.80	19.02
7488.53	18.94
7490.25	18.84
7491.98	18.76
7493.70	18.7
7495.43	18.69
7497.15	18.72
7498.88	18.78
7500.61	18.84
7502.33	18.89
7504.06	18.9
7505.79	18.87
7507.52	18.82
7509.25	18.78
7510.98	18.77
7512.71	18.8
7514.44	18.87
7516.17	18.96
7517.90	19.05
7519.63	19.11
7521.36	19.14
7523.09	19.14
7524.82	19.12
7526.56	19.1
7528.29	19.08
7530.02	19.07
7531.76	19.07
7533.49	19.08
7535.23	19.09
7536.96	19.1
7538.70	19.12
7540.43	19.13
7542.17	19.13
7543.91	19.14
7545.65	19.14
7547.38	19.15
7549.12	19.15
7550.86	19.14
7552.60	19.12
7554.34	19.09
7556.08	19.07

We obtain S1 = 0.01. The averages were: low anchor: 19.9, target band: 19.2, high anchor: 19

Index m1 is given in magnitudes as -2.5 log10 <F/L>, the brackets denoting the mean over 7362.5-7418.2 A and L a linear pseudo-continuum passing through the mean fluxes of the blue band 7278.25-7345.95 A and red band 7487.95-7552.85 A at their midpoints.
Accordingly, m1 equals 0.01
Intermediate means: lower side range 19.3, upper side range 19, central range 19.1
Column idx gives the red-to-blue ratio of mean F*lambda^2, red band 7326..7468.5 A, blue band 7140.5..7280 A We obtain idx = 1.0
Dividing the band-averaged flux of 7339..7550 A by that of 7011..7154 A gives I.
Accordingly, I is 0.96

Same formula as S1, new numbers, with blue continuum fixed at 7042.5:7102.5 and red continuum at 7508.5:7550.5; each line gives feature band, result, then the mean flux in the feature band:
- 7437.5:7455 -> 0.012 mag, 19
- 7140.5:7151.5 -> 0.020 mag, 19.5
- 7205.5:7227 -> 0.021 mag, 19.3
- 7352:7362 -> 0.017 mag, 19.1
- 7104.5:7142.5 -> 0.004 mag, 19.8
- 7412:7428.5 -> 0.028 mag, 18.8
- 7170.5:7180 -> 0.015 mag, 19.5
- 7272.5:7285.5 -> 0.002 mag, 19.5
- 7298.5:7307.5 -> 0.009 mag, 19.4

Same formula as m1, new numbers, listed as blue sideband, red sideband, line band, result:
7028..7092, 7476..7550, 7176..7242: 0.02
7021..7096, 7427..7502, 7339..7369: 0.00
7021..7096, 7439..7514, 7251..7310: 0.00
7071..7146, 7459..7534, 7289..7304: 0.01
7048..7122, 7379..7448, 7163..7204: 0.02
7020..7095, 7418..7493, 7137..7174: 0.01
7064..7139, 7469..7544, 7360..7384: 0.00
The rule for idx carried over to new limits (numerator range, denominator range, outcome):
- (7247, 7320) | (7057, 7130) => 1.03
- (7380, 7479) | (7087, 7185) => 1.05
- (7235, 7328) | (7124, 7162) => 1.03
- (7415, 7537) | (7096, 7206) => 1.06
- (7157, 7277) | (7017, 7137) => 1.01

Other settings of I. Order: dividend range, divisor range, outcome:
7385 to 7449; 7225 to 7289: 0.97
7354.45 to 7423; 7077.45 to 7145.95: 0.96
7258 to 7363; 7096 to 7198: 0.99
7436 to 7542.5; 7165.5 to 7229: 0.99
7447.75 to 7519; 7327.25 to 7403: 0.99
